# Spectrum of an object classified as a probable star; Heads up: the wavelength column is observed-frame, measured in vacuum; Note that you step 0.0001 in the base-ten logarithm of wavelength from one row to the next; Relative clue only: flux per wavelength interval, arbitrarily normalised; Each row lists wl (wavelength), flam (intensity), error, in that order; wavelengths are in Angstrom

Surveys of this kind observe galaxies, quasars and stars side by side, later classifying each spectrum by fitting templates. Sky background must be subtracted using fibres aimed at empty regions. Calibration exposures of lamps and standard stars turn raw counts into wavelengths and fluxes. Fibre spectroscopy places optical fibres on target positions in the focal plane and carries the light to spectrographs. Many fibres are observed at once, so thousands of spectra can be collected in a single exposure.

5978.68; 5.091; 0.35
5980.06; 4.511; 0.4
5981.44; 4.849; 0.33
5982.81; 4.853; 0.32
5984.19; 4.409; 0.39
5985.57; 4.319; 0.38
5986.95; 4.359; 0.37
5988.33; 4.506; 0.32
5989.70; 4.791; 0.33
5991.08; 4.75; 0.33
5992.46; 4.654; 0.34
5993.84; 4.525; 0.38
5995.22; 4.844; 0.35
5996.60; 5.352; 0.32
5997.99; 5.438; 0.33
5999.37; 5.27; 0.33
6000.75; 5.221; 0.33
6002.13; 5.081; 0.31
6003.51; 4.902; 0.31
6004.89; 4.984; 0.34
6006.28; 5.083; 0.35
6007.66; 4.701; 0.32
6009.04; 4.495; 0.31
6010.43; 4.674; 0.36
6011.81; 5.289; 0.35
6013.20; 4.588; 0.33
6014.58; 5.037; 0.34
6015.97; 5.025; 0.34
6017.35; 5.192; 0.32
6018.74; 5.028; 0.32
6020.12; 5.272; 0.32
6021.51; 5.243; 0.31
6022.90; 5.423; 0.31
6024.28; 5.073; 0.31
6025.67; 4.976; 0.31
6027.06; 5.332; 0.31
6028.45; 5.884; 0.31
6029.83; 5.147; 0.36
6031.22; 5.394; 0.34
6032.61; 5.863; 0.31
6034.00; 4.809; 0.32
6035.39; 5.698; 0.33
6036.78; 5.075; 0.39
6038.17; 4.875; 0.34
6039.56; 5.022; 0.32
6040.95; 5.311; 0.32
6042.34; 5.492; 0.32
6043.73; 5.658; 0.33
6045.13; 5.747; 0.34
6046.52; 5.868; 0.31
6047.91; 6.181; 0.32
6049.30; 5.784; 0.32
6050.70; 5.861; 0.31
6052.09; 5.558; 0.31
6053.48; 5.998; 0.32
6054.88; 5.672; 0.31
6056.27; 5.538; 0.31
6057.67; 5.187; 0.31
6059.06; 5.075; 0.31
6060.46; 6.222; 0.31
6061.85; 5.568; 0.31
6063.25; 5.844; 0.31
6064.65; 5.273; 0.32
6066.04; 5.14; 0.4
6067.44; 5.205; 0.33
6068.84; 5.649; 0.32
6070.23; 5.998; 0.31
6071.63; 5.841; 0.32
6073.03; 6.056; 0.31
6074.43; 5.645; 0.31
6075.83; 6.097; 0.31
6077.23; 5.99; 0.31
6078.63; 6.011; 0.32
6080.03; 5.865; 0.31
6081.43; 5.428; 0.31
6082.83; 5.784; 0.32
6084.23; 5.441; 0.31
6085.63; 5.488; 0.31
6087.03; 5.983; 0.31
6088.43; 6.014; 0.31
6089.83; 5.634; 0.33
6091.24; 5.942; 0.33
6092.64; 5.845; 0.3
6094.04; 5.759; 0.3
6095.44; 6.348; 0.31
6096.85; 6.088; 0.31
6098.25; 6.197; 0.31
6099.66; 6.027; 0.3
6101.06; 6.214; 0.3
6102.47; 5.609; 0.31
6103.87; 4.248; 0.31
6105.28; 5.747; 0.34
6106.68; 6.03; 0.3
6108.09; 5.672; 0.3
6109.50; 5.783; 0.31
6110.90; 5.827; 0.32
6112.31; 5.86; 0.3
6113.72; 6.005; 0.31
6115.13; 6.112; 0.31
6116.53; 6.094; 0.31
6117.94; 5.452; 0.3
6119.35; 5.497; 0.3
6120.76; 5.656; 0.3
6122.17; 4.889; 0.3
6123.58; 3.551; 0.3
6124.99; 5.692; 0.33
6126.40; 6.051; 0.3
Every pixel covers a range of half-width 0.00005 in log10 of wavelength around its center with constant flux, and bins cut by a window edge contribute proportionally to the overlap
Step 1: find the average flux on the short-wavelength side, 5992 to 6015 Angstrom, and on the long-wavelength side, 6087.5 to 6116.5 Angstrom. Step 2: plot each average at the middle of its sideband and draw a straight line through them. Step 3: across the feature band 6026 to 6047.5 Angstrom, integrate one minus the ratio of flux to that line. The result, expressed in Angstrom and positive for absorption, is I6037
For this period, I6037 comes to -0.6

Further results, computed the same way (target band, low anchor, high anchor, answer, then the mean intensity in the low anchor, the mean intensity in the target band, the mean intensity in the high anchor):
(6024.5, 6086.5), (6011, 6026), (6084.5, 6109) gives -1.6 Angstrom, 5.1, 5.58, 5.81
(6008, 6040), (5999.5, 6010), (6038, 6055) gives 0.7 Angstrom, 4.94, 5.14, 5.64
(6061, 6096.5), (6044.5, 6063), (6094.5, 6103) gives 0.9 Angstrom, 5.72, 5.76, 6.08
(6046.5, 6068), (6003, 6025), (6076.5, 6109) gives -0.7 Angstrom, 5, 5.62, 5.8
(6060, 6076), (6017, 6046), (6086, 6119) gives -0.3 Angstrom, 5.31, 5.69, 5.84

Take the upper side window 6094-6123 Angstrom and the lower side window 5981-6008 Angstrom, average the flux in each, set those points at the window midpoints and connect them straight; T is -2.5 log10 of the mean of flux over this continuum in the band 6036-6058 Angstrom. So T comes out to -0.058 mag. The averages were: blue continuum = 4.85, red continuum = 5.76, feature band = 5.56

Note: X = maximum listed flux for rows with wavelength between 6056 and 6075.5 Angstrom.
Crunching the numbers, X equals 6.222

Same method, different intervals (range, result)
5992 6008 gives 5.438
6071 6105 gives 6.348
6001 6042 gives 5.884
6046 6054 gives 6.181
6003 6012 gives 5.289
